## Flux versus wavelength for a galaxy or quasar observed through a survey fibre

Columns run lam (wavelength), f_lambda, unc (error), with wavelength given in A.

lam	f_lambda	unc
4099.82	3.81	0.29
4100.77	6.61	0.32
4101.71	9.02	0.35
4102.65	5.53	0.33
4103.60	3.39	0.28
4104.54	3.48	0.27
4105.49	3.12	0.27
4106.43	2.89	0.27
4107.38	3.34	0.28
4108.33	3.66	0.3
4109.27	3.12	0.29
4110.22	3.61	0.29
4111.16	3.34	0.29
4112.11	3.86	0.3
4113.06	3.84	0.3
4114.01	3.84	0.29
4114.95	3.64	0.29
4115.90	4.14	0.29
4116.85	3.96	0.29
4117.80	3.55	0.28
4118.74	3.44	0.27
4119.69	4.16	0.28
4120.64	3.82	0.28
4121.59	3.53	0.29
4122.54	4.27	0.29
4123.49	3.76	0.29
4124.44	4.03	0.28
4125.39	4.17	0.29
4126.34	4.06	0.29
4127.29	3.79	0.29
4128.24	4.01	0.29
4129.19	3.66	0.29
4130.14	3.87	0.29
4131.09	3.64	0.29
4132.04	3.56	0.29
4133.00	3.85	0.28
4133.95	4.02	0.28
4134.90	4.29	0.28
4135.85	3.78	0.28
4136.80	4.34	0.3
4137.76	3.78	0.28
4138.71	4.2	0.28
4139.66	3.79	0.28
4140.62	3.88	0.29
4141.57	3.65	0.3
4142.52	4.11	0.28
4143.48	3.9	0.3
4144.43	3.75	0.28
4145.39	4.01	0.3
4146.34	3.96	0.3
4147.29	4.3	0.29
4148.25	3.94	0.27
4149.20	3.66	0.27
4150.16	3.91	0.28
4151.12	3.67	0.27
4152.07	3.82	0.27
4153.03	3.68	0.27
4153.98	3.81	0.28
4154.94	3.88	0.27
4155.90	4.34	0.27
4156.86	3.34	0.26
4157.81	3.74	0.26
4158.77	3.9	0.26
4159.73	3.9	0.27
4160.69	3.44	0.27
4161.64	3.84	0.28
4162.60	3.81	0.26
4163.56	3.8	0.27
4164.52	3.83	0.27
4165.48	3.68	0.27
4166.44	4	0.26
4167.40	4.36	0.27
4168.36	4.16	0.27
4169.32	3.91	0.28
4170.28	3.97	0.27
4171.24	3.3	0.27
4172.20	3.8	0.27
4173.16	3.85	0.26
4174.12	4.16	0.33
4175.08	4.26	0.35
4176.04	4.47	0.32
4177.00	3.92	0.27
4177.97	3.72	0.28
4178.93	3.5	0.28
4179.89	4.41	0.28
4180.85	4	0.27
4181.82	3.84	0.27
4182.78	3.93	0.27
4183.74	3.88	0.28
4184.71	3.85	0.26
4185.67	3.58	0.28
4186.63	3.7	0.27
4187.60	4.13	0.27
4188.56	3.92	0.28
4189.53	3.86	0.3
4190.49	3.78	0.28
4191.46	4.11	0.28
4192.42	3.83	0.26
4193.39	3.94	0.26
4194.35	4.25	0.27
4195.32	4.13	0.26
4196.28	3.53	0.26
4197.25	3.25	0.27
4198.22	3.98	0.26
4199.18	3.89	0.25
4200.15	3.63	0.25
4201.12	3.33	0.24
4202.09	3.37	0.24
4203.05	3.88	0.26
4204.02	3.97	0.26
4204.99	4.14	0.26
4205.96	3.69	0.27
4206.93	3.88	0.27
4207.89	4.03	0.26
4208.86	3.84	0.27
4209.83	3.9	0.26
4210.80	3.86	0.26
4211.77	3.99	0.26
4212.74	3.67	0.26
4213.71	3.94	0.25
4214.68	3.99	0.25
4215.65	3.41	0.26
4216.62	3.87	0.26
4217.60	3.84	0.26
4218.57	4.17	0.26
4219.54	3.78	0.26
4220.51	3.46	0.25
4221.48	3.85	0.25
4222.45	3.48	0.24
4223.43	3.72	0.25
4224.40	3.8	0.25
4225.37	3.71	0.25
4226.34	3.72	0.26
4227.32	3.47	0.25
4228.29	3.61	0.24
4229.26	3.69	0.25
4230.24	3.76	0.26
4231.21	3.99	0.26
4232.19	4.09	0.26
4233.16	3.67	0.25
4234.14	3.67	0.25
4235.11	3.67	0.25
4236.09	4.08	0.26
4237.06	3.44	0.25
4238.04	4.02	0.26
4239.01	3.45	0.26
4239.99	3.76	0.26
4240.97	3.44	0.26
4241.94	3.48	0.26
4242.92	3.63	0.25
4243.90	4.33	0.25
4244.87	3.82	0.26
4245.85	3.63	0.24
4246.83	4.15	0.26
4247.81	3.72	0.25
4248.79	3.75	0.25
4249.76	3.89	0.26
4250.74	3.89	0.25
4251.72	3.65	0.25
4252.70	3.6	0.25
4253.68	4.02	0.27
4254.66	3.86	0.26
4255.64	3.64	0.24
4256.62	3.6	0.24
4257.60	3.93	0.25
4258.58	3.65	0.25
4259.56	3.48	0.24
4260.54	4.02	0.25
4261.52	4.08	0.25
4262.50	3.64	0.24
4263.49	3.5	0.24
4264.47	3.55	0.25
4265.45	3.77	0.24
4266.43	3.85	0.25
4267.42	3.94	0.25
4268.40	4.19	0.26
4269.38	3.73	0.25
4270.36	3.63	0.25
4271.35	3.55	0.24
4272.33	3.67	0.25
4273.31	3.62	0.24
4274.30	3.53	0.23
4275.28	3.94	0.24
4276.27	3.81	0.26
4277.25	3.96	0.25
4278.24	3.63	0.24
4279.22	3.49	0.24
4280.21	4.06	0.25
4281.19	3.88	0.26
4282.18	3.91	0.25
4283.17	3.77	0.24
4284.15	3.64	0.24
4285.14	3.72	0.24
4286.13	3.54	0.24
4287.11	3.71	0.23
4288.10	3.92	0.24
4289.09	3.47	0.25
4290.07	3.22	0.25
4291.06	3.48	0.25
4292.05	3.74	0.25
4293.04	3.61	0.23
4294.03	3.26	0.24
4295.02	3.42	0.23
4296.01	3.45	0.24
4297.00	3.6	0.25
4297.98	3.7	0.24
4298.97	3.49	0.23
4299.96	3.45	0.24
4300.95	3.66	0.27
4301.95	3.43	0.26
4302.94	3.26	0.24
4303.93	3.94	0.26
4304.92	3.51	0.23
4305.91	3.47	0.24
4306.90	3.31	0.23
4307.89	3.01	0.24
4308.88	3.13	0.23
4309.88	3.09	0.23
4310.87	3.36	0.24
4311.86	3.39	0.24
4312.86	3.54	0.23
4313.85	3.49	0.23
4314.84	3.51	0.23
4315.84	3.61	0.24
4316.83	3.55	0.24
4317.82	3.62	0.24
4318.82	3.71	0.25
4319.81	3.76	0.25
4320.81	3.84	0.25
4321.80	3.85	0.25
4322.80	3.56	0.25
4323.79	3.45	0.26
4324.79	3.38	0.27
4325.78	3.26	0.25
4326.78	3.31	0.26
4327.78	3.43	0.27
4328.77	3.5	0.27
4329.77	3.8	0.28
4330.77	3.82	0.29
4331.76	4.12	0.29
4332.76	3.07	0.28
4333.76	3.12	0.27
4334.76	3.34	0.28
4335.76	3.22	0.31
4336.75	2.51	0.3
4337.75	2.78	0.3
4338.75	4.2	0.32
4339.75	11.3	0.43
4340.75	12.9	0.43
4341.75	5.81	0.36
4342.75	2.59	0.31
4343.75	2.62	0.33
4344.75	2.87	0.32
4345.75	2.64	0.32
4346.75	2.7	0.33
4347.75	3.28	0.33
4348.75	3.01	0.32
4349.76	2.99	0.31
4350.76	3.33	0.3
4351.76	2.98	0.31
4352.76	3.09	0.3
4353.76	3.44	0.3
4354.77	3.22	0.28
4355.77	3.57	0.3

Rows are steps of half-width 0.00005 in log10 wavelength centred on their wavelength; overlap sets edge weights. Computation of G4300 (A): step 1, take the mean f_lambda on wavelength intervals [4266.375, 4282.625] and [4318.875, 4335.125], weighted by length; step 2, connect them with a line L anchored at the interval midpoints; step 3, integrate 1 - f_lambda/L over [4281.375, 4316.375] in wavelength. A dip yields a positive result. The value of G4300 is 1.5 A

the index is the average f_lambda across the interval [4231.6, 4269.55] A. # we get 3.78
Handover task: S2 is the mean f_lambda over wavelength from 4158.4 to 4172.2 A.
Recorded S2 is 3.85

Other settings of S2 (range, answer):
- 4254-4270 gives 3.78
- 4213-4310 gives 3.69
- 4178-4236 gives 3.81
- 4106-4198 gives 3.85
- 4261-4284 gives 3.77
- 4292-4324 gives 3.51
